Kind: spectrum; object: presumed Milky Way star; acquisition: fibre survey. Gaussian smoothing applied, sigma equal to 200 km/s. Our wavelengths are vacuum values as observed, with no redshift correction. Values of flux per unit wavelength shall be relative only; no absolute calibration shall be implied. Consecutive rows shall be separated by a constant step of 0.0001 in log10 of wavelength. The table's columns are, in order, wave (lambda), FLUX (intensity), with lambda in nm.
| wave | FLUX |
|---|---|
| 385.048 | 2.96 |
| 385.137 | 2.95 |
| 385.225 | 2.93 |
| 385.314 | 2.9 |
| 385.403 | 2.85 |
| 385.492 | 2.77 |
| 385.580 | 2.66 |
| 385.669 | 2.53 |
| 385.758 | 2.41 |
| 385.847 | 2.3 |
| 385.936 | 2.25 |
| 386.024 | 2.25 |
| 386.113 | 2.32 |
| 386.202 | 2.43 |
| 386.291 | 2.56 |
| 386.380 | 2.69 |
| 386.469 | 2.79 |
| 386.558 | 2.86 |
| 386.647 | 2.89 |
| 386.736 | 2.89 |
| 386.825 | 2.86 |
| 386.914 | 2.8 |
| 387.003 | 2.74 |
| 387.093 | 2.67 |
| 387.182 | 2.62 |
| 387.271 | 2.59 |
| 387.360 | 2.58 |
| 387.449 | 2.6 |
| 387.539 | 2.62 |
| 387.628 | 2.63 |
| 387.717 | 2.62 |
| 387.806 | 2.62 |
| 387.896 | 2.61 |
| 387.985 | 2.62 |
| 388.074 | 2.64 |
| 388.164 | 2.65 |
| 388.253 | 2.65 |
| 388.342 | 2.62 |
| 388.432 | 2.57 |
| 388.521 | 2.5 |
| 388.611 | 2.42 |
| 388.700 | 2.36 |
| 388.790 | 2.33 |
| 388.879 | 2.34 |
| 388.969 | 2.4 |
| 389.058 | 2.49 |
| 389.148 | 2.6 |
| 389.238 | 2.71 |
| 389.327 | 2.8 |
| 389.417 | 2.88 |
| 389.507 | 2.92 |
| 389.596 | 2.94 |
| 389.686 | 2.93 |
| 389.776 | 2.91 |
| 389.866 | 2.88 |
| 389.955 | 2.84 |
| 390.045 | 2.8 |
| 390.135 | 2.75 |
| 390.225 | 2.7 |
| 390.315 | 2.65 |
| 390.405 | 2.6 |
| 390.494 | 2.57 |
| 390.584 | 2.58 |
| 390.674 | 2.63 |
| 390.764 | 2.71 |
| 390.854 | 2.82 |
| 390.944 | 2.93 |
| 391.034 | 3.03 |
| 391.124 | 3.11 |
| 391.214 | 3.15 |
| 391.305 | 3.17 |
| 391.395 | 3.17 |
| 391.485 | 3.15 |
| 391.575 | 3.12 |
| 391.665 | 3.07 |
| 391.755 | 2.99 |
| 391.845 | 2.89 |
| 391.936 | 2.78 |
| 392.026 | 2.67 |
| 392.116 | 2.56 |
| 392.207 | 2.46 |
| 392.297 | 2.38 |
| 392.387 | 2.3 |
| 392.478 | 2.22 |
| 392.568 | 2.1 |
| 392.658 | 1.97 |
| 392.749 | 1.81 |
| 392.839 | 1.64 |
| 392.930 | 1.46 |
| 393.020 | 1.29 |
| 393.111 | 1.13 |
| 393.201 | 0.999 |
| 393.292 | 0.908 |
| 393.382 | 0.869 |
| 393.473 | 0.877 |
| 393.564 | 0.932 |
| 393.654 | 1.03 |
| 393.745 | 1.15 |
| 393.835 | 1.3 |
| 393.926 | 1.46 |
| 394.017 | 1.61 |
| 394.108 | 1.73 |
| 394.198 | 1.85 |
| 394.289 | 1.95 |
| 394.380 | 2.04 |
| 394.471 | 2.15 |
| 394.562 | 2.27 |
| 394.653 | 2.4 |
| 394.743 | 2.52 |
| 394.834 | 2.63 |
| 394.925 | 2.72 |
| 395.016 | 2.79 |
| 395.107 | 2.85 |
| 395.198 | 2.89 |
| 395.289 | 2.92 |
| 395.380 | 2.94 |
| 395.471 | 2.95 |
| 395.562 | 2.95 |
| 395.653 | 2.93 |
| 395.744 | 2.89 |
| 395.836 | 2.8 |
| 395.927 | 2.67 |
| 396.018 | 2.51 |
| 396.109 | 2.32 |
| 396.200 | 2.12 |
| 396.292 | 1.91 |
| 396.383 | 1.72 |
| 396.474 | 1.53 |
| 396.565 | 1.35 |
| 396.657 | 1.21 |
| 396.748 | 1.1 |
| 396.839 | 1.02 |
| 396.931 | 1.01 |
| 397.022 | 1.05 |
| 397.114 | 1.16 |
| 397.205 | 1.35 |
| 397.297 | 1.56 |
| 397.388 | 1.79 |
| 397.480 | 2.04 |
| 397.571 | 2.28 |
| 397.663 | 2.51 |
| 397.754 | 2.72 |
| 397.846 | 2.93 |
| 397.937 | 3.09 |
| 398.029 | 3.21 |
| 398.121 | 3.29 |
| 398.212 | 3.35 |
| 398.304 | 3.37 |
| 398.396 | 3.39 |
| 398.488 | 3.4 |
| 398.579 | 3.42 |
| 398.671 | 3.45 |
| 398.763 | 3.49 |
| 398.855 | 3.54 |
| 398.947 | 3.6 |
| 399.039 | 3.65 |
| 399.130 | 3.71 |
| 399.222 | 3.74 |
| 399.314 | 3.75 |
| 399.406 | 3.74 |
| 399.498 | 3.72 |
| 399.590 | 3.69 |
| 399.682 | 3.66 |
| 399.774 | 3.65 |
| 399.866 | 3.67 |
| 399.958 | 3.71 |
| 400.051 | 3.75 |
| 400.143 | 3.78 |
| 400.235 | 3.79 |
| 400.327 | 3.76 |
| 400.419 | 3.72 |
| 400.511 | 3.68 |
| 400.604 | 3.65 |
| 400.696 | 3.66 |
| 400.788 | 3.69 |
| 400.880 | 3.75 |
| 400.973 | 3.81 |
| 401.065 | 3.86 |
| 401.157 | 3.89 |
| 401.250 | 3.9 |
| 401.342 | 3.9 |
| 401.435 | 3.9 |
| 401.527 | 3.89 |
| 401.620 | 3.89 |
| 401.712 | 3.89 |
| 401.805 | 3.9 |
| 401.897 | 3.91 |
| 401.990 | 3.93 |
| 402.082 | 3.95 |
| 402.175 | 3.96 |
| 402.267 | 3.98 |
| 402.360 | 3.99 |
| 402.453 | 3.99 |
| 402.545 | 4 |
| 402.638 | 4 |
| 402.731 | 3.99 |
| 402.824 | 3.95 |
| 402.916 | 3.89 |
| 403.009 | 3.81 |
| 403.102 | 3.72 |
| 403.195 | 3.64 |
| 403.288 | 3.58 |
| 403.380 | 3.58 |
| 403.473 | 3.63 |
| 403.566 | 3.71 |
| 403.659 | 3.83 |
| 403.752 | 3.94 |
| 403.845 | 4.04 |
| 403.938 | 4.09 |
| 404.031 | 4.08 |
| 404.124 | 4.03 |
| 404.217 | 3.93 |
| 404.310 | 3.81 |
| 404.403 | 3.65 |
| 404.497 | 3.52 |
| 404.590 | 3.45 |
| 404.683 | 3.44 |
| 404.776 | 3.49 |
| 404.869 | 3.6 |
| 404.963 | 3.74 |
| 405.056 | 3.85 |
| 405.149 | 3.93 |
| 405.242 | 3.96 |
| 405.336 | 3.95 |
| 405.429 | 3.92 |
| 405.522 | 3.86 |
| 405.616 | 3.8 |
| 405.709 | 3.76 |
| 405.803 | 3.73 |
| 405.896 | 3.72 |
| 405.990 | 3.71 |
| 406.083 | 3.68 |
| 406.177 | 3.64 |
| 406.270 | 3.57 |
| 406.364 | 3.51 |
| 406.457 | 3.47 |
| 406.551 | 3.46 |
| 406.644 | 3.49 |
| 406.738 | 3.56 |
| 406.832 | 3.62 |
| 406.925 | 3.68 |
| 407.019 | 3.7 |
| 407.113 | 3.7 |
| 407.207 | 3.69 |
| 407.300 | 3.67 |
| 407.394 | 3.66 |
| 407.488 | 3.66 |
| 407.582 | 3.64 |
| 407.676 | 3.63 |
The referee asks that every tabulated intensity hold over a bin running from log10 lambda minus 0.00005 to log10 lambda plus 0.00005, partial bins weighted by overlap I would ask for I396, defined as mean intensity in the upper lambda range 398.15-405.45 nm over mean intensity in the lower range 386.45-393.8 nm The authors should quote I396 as 1.5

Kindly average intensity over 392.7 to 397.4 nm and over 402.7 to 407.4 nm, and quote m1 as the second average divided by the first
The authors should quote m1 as 2.00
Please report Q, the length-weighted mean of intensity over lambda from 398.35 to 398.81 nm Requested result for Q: 3.43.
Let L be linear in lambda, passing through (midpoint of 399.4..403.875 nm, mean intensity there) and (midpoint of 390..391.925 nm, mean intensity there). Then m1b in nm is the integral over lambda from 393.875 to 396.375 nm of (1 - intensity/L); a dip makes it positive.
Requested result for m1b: 0.636 nm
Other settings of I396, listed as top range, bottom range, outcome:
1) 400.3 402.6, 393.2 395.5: 1.97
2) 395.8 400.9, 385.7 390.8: 1.09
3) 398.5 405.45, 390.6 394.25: 1.77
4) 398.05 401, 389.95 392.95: 1.37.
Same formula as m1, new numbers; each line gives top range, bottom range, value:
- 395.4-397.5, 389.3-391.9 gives 0.67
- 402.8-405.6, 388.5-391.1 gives 1.40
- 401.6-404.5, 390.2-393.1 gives 1.51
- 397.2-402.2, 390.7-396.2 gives 1.51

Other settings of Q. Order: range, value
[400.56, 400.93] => 3.69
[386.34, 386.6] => 2.78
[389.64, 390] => 2.89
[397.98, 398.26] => 3.28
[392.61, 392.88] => 1.81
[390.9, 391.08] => 2.98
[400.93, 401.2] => 3.86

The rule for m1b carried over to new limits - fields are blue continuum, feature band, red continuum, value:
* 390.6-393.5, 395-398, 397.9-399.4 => 0.88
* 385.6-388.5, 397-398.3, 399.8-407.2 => 0.39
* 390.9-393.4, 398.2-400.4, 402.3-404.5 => -0.21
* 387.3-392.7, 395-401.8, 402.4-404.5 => 0.85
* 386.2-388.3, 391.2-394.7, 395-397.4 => 0.45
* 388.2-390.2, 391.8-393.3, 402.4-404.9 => 0.47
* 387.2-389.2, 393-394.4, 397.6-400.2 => 0.79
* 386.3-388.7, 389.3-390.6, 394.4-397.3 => -0.14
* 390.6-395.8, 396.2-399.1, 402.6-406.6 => 0.49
